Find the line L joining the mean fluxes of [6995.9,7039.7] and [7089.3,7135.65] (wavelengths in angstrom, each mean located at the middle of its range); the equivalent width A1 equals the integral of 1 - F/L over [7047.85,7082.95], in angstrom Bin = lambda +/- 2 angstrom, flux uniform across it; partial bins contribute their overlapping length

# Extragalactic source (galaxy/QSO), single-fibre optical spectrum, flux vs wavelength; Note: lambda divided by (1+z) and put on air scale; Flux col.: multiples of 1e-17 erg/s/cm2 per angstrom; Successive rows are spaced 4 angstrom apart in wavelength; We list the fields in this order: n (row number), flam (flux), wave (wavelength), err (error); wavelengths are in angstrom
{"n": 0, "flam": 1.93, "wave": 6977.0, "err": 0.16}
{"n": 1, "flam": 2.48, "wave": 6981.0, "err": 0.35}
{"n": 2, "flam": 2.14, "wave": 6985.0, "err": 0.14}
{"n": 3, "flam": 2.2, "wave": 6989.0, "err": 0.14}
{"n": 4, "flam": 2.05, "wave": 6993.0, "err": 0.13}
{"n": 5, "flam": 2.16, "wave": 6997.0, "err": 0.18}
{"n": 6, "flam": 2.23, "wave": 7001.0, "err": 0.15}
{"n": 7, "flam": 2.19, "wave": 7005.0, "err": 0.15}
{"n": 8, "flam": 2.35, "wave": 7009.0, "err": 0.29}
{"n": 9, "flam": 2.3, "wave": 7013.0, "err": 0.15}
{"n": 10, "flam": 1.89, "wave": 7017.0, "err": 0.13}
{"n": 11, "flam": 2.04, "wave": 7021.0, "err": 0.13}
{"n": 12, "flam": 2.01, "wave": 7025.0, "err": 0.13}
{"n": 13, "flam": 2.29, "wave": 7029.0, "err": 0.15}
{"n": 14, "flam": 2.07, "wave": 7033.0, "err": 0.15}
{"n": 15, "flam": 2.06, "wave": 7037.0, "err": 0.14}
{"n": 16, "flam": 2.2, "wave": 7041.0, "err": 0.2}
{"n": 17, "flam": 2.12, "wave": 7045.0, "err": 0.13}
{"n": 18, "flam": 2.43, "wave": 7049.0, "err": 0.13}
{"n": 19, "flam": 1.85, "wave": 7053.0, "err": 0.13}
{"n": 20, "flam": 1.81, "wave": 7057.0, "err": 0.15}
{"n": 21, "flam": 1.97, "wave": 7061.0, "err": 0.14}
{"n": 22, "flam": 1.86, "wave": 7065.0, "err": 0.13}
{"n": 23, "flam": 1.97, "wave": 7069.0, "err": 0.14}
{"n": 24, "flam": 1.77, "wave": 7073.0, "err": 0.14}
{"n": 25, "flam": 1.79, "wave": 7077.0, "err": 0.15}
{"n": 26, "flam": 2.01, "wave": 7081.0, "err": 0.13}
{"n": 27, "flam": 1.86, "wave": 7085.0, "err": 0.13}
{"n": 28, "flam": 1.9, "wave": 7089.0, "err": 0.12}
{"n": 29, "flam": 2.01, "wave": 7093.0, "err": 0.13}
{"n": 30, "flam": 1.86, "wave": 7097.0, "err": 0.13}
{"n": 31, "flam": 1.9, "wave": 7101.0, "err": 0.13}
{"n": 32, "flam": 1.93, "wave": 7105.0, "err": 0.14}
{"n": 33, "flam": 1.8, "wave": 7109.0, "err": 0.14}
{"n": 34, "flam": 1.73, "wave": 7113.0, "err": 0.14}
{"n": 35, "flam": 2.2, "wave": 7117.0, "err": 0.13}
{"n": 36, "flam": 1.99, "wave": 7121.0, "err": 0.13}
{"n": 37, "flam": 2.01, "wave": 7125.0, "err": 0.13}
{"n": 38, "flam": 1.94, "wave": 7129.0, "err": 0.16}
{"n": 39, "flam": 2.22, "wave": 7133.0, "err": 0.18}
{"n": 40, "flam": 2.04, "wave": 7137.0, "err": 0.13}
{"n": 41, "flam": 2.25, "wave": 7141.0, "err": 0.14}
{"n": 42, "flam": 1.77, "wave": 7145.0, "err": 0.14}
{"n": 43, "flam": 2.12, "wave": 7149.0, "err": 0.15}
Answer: 2.1 angstrom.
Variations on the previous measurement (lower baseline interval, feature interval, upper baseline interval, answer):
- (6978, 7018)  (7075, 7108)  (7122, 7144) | 3.2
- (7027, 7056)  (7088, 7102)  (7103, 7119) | 0.3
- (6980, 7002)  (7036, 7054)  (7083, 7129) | -0.7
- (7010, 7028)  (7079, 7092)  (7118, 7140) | 0.9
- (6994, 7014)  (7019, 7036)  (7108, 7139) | 0.7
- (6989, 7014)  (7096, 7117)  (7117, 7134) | 2.0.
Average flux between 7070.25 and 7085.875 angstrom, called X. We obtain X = 1.86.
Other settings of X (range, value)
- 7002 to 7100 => 2.03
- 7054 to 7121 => 1.9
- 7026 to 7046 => 2.14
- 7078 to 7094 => 1.93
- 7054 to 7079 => 1.86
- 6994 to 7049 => 2.16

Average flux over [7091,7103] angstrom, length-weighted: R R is 1.92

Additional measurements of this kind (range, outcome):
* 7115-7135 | 2.07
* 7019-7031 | 2.11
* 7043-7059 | 2.05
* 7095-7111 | 1.87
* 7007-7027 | 2.12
